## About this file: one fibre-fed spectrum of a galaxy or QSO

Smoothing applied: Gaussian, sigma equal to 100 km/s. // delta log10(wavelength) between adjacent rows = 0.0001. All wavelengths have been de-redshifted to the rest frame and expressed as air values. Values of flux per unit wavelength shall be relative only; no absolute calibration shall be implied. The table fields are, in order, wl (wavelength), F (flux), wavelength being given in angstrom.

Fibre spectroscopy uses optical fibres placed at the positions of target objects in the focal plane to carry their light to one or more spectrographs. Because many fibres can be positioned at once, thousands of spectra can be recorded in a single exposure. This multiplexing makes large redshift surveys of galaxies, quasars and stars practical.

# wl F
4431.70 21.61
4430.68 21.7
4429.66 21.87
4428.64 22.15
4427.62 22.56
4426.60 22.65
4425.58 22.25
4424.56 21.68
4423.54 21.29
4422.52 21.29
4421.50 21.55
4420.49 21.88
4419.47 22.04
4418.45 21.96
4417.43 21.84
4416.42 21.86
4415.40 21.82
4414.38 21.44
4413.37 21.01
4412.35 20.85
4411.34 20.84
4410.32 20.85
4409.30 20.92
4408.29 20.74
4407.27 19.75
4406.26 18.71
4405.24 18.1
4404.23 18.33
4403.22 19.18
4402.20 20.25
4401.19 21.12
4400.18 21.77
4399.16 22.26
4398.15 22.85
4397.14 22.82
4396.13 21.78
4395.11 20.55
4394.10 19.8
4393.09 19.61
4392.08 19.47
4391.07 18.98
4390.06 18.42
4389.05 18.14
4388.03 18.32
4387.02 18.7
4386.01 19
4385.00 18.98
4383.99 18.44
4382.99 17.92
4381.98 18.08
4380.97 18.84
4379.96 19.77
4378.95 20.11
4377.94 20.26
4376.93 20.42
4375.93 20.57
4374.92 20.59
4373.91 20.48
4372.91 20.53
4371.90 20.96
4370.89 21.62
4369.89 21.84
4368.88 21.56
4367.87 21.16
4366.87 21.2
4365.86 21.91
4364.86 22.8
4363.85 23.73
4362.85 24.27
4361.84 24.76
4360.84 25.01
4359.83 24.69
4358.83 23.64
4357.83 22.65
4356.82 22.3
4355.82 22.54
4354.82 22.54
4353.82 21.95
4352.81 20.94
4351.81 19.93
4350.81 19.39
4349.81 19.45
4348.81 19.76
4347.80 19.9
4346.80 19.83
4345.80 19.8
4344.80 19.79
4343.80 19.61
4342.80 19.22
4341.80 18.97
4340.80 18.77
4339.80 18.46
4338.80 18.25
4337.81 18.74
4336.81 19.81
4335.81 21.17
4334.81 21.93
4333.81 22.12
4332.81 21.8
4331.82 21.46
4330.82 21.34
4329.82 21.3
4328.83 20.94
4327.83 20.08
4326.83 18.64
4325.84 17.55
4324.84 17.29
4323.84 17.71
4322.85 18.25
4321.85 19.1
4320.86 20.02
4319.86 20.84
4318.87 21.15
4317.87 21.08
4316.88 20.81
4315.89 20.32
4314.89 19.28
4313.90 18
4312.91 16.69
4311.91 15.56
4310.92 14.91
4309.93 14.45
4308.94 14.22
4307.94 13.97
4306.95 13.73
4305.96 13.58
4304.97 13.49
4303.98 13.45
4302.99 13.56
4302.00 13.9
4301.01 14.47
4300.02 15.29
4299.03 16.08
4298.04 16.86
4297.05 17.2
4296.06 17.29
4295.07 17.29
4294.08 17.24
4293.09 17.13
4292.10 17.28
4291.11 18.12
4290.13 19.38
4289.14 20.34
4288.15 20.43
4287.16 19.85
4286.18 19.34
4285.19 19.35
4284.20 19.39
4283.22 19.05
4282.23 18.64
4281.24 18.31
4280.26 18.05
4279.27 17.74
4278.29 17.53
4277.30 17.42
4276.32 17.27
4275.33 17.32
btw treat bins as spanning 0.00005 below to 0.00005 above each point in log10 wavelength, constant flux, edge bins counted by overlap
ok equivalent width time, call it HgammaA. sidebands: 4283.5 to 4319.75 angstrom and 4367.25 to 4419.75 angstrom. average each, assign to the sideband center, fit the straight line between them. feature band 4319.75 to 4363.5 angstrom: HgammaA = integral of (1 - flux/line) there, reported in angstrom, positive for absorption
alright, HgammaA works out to -4.93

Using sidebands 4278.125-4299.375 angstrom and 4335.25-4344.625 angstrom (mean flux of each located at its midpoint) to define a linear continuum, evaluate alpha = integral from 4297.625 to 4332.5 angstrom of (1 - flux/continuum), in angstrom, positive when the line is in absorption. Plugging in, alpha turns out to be 2.5 angstrom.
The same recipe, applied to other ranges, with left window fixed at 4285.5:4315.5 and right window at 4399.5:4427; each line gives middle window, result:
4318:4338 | -2.9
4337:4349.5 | -0.8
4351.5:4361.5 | -2.1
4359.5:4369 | -2.1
